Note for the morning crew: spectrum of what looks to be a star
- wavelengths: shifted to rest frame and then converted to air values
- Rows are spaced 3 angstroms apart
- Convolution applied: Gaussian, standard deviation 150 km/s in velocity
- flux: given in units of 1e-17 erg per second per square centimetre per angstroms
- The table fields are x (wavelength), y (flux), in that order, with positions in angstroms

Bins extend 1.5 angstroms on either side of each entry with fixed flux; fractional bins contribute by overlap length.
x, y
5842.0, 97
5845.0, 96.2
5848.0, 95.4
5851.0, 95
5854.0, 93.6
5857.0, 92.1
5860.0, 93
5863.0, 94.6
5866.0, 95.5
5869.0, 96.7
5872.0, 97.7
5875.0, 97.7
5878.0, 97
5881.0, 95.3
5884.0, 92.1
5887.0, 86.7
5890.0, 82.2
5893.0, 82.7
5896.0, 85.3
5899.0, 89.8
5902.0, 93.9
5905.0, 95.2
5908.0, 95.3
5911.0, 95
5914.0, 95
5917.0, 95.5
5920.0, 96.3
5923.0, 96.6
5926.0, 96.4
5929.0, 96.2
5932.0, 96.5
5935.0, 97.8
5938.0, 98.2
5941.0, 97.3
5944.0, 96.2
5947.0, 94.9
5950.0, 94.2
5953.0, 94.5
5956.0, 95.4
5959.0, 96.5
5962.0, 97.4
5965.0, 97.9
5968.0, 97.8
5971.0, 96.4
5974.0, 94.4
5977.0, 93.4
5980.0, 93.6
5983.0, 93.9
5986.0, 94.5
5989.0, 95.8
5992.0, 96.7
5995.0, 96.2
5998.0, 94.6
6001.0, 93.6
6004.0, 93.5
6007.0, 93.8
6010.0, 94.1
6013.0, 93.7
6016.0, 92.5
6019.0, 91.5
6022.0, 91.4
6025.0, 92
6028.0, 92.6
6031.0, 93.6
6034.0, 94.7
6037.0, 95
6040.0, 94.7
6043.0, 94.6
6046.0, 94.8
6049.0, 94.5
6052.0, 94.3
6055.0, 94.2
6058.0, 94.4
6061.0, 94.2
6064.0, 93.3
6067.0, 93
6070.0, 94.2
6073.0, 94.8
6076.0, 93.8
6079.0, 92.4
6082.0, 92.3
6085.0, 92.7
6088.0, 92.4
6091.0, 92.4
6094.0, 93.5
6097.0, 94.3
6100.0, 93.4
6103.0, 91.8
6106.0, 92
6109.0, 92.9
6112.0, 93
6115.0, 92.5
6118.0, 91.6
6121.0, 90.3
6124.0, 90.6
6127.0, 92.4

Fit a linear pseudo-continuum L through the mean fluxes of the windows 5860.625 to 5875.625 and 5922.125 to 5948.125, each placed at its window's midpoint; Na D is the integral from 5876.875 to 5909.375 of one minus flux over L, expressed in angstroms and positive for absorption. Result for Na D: 2.0 angstroms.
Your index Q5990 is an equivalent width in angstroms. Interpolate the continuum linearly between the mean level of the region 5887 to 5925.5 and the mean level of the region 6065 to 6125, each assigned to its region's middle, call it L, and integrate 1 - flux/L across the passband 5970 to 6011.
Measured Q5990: -1.06 angstroms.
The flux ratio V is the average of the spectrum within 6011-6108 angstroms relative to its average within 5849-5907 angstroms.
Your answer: 1.0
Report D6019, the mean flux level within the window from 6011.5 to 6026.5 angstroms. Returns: 92.2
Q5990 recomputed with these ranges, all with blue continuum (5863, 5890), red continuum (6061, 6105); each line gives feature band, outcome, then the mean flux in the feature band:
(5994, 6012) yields -0.1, 94.2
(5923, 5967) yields -1.2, 96.4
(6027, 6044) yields -0.2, 94.2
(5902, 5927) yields -0.4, 95.5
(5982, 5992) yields -0.2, 95.1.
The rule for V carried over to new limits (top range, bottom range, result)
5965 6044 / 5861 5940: 1.00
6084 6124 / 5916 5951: 0.96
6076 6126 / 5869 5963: 0.98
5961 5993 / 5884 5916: 1.06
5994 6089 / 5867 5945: 1.00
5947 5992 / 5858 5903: 1.04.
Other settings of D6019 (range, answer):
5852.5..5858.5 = 92.8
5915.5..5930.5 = 96.2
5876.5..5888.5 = 92.8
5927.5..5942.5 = 97.2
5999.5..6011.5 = 93.8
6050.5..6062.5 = 94.3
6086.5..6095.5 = 92.8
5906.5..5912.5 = 95.1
